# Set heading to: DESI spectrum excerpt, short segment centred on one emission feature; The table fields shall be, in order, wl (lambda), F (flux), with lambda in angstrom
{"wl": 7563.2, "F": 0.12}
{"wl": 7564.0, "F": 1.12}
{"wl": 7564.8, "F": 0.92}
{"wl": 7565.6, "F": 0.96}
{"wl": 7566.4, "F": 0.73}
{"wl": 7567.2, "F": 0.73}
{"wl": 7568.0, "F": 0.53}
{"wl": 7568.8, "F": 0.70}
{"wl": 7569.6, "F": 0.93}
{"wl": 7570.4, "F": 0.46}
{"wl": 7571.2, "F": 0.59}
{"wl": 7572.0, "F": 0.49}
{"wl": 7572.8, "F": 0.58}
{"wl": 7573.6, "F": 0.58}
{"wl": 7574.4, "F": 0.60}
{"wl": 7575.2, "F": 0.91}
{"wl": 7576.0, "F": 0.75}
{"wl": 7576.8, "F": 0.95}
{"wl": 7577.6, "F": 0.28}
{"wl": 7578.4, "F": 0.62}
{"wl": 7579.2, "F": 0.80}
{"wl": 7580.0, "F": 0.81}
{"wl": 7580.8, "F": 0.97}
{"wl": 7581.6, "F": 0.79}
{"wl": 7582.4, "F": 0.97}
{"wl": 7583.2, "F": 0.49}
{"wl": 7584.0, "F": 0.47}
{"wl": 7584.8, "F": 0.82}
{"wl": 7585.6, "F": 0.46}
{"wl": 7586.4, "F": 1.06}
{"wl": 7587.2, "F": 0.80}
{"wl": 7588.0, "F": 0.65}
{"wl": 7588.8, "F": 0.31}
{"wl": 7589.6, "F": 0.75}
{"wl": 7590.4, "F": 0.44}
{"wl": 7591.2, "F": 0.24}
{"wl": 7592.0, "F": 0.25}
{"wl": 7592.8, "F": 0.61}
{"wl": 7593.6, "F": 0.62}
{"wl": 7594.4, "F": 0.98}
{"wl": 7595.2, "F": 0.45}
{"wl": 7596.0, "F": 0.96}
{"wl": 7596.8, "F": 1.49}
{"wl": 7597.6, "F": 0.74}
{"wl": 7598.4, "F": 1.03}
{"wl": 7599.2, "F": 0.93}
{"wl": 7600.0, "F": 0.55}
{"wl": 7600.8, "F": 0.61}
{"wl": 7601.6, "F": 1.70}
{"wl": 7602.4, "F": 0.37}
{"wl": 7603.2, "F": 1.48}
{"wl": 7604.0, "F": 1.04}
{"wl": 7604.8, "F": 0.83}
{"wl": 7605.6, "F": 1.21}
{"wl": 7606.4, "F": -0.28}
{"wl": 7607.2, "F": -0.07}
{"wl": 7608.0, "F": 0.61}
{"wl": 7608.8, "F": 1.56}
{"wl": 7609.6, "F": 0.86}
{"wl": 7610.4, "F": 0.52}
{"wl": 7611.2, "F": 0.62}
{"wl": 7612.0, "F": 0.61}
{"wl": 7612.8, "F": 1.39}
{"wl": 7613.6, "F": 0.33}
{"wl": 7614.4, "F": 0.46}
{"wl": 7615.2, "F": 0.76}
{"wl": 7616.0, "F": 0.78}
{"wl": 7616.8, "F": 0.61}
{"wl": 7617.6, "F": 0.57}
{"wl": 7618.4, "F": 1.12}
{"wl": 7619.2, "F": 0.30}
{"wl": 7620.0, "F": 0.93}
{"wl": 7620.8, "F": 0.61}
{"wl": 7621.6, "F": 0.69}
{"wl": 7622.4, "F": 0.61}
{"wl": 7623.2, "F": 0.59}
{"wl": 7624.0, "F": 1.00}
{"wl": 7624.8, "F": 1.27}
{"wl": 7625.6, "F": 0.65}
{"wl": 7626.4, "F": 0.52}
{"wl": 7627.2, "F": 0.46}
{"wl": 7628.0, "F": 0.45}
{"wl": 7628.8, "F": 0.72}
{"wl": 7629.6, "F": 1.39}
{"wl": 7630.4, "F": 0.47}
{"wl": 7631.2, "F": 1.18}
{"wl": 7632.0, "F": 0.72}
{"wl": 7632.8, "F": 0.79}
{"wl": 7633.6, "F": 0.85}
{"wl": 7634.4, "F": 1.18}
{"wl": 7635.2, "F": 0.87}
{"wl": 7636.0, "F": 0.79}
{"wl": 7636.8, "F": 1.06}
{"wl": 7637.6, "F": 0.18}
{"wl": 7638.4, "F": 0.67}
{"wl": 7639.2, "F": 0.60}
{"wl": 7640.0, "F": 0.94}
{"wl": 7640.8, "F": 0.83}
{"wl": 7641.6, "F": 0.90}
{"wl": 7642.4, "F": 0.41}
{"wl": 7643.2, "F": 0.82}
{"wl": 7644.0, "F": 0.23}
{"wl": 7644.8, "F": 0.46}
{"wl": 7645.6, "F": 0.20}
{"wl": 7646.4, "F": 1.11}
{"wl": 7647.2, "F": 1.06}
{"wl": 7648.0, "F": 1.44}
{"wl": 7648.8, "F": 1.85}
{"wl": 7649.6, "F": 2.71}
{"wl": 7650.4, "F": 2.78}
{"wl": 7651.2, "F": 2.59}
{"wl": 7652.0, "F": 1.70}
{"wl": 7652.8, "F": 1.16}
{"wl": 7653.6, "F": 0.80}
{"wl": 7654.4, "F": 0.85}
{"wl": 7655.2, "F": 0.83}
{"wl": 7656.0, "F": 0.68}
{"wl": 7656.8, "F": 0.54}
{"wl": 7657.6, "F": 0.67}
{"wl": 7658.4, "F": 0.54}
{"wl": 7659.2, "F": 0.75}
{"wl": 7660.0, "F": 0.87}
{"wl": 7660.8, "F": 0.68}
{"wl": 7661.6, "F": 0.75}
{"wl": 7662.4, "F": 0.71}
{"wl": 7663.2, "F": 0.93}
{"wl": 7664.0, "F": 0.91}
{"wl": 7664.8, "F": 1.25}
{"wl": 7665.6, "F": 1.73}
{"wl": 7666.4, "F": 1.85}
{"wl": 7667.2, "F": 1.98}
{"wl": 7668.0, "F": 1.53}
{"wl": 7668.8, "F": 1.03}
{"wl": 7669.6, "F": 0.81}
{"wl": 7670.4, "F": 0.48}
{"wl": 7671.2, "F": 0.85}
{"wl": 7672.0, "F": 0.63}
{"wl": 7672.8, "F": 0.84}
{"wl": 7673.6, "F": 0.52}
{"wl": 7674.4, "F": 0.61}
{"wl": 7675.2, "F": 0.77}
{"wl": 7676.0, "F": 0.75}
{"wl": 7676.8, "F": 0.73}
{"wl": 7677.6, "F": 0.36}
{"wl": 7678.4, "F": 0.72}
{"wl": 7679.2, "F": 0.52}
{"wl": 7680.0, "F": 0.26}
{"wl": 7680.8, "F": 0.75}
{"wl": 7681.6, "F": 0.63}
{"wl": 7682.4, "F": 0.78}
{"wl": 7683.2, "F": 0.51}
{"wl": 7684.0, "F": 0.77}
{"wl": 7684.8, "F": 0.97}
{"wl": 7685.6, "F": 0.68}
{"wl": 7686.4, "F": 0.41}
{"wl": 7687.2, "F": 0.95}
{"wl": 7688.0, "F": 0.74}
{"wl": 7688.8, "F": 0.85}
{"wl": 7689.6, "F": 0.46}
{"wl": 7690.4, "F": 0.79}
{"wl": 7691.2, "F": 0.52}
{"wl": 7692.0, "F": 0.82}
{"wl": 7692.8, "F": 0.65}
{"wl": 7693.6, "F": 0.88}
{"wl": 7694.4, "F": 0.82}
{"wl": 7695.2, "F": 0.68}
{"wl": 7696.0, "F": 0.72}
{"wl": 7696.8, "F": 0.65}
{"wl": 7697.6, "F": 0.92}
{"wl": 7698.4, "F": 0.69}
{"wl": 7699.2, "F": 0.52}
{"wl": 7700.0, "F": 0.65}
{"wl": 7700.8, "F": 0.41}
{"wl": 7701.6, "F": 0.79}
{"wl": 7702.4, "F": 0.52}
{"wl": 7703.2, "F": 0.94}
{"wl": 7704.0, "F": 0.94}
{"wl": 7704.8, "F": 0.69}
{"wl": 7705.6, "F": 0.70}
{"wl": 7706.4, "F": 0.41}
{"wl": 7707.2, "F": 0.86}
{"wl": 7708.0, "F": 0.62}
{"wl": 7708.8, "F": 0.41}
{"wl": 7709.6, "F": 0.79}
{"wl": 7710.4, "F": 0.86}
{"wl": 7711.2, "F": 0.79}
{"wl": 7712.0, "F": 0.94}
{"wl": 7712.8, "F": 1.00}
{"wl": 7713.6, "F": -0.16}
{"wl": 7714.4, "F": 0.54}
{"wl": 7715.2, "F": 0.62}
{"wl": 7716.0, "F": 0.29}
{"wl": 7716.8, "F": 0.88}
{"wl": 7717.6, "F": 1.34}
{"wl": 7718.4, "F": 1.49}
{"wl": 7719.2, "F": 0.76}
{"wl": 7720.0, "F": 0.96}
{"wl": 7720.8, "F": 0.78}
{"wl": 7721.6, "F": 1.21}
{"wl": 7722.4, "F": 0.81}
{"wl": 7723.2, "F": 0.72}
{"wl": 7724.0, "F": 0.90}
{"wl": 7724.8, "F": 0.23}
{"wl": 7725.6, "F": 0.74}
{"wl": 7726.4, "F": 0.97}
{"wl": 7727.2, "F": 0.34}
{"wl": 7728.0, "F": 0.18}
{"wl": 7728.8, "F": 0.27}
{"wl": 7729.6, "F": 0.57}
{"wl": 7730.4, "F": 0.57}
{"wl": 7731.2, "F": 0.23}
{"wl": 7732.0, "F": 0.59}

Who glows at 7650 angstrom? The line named [S II] 6716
